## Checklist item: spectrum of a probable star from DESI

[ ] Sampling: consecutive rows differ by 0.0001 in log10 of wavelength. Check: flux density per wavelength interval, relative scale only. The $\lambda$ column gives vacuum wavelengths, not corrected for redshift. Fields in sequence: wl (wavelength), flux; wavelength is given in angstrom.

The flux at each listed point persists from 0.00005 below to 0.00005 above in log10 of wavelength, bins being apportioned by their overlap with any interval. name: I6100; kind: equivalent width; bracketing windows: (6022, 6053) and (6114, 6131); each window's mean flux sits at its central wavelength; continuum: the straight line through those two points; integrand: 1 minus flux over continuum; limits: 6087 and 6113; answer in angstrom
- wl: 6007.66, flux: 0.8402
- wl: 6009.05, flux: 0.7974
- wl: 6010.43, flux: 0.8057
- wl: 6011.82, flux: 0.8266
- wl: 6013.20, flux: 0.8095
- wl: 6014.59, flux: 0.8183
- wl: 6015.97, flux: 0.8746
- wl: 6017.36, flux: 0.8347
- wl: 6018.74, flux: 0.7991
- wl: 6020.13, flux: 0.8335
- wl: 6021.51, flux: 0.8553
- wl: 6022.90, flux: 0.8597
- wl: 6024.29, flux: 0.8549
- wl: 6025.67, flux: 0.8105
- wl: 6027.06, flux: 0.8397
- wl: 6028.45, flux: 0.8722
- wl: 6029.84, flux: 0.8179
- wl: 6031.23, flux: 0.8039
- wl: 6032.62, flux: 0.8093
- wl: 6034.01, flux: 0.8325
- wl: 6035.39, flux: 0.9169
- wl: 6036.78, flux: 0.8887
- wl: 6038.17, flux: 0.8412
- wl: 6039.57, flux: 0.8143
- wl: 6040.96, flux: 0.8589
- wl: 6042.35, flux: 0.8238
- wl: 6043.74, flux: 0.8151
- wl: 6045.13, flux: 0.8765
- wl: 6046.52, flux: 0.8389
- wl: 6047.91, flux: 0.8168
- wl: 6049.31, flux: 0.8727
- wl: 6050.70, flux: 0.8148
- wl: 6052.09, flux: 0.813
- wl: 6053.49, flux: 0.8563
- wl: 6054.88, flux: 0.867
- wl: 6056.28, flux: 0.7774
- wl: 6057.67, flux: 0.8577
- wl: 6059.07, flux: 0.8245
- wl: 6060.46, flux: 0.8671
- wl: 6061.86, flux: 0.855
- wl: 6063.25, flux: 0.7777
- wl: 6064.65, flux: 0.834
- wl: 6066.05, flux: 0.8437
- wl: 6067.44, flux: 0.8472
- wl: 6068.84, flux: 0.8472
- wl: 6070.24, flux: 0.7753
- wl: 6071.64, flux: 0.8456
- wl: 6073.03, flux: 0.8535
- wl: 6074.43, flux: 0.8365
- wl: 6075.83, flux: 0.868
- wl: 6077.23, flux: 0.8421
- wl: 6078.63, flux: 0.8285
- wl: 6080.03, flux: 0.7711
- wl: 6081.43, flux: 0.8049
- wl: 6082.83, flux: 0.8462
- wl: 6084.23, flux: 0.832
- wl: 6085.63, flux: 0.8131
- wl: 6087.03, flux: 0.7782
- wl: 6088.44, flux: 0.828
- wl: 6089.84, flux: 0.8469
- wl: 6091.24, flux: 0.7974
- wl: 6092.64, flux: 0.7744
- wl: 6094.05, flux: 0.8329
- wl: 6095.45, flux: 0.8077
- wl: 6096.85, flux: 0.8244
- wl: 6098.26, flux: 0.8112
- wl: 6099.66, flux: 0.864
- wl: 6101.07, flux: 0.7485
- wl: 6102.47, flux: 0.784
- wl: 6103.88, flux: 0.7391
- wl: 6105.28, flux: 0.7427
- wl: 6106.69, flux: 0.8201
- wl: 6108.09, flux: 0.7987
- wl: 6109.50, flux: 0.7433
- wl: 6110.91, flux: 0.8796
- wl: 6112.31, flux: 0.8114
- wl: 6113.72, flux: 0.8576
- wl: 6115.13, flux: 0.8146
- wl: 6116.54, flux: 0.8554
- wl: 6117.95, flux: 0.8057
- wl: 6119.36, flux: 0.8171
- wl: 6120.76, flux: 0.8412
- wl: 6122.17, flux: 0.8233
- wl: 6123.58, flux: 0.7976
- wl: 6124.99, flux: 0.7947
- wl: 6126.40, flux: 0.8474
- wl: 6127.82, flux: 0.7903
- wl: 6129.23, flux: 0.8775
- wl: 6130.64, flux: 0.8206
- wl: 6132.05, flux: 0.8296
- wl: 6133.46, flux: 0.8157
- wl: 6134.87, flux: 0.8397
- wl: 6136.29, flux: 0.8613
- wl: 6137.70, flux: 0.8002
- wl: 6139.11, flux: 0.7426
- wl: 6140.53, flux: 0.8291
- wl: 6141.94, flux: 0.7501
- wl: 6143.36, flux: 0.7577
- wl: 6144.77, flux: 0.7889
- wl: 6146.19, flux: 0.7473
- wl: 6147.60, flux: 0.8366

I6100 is 0.8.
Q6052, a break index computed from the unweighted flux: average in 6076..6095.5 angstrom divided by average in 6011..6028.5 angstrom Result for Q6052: 0.98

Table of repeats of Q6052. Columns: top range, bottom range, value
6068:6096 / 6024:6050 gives 0.98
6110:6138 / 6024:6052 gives 0.99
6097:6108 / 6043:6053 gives 0.94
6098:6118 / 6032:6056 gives 0.95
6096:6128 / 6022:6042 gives 0.96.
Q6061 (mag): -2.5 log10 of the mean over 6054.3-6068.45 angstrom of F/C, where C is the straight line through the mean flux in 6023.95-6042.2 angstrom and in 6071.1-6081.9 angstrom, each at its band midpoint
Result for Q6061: 0.001 mag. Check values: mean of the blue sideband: 0.842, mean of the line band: 0.835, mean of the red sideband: 0.832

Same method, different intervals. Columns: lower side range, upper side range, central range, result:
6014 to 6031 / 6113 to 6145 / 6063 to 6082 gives 0.000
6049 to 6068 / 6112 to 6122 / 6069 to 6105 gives 0.025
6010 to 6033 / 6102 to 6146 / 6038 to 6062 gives -0.017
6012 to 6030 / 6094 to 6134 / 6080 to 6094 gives 0.011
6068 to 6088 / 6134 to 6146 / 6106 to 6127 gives -0.020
